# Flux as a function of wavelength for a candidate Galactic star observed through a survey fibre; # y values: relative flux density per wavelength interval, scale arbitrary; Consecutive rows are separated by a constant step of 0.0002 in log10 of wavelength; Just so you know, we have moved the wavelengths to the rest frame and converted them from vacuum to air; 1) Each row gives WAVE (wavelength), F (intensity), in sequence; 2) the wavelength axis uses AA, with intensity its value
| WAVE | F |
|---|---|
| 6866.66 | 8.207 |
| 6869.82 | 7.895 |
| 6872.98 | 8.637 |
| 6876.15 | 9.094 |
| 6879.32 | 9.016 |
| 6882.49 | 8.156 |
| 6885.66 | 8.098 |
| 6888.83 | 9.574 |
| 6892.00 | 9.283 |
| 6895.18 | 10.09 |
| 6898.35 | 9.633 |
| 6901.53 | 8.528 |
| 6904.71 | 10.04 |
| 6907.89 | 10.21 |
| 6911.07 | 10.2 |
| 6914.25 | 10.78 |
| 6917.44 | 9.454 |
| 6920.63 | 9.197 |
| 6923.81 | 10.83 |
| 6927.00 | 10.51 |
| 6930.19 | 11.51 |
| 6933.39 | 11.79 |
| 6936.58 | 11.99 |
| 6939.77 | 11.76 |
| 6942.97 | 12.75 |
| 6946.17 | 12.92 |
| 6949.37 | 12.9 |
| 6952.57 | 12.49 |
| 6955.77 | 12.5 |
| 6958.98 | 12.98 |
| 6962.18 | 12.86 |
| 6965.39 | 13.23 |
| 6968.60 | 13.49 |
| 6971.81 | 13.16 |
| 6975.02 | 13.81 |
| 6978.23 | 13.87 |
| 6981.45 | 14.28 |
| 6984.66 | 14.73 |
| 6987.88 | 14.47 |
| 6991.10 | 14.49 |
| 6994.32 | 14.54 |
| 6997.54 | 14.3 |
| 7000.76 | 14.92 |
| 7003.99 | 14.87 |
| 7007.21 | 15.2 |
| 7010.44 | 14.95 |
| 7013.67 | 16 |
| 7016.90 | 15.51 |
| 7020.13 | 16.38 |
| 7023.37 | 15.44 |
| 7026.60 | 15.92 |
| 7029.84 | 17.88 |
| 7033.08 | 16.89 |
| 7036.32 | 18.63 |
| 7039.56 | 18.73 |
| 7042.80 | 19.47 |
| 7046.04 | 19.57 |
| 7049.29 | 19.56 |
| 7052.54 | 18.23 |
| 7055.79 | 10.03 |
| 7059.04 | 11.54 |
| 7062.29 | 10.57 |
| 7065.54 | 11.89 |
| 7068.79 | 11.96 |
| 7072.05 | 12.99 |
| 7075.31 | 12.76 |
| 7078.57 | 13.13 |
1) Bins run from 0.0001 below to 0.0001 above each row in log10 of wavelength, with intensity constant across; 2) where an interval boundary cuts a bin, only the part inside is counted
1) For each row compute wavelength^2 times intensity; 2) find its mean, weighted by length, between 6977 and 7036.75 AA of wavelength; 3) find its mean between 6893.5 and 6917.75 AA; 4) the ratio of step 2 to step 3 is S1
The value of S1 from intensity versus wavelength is 1.60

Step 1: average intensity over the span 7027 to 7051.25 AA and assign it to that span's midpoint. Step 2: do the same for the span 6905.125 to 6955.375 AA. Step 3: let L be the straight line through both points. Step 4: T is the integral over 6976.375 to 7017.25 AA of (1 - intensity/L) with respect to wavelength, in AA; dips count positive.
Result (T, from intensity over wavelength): 2.47 AA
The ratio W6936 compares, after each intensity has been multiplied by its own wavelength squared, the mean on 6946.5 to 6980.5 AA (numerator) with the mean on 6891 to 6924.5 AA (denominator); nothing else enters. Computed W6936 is 1.36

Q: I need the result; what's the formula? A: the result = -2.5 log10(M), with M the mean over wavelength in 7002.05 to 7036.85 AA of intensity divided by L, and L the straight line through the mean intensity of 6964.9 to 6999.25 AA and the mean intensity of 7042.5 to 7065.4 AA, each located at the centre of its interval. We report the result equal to -0.10 mag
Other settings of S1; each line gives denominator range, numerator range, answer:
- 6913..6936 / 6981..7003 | 1.39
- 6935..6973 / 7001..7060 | 1.31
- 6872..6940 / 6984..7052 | 1.71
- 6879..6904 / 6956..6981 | 1.50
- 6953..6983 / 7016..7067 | 1.23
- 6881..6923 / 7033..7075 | 1.67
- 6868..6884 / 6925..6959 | 1.45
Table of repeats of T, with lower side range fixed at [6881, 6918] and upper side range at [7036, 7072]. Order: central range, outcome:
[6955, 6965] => -0.9 AA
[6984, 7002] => -2.2 AA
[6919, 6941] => -0.9 AA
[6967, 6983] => -1.8 AA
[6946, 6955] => -1.0 AA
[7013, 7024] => -1.5 AA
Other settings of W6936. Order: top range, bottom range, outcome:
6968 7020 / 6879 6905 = 1.65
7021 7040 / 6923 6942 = 1.54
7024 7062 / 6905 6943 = 1.60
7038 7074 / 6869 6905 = 1.74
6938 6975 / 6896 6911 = 1.35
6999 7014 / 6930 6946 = 1.28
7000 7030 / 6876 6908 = 1.76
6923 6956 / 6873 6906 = 1.34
